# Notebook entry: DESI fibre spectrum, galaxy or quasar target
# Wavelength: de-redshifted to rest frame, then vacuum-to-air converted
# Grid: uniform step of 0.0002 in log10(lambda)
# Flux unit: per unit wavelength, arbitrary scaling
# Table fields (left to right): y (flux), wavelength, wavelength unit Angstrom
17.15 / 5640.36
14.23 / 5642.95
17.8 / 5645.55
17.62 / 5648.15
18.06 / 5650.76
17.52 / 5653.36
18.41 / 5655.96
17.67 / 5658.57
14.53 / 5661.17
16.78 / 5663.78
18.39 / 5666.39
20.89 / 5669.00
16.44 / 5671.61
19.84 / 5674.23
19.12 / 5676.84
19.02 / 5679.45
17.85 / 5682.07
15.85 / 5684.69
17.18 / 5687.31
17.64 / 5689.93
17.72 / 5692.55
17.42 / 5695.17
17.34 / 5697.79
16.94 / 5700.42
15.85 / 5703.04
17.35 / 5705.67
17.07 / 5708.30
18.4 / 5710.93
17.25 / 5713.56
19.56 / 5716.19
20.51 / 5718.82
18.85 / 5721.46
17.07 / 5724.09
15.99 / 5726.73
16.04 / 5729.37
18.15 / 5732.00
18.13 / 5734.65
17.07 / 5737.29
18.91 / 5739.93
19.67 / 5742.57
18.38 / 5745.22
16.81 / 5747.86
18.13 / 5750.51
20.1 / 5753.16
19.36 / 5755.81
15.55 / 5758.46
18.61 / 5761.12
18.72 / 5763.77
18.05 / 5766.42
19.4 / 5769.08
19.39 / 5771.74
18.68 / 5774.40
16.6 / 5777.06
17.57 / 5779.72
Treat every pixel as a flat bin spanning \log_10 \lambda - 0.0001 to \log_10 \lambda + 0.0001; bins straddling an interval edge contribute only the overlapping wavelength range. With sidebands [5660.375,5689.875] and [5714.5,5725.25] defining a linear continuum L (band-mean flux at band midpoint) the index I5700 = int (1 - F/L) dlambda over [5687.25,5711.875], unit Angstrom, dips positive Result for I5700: 1.6 Angstrom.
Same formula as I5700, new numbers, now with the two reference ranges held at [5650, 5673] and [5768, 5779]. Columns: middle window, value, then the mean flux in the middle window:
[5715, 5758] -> -0.16 Angstrom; 18.2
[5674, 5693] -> -0.16 Angstrom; 17.9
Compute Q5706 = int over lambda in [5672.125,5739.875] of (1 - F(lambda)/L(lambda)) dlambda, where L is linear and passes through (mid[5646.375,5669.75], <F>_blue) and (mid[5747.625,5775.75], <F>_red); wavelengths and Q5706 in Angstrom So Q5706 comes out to 1.2 Angstrom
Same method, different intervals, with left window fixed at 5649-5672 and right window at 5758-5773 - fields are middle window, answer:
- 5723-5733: 0.8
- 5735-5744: -0.1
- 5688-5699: 0.2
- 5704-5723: -0.3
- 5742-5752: 0.1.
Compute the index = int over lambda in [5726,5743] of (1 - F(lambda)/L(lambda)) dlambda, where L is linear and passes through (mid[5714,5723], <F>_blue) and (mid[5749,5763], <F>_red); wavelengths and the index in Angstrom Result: 1.1 Angstrom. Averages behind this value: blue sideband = 19.4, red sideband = 18.3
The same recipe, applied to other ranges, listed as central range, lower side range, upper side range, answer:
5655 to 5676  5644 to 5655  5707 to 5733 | -0.2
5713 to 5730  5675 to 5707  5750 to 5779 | -0.1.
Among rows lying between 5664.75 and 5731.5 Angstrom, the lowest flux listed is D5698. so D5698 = 15.85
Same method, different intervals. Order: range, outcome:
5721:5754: 15.99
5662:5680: 16.44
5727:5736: 16.04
